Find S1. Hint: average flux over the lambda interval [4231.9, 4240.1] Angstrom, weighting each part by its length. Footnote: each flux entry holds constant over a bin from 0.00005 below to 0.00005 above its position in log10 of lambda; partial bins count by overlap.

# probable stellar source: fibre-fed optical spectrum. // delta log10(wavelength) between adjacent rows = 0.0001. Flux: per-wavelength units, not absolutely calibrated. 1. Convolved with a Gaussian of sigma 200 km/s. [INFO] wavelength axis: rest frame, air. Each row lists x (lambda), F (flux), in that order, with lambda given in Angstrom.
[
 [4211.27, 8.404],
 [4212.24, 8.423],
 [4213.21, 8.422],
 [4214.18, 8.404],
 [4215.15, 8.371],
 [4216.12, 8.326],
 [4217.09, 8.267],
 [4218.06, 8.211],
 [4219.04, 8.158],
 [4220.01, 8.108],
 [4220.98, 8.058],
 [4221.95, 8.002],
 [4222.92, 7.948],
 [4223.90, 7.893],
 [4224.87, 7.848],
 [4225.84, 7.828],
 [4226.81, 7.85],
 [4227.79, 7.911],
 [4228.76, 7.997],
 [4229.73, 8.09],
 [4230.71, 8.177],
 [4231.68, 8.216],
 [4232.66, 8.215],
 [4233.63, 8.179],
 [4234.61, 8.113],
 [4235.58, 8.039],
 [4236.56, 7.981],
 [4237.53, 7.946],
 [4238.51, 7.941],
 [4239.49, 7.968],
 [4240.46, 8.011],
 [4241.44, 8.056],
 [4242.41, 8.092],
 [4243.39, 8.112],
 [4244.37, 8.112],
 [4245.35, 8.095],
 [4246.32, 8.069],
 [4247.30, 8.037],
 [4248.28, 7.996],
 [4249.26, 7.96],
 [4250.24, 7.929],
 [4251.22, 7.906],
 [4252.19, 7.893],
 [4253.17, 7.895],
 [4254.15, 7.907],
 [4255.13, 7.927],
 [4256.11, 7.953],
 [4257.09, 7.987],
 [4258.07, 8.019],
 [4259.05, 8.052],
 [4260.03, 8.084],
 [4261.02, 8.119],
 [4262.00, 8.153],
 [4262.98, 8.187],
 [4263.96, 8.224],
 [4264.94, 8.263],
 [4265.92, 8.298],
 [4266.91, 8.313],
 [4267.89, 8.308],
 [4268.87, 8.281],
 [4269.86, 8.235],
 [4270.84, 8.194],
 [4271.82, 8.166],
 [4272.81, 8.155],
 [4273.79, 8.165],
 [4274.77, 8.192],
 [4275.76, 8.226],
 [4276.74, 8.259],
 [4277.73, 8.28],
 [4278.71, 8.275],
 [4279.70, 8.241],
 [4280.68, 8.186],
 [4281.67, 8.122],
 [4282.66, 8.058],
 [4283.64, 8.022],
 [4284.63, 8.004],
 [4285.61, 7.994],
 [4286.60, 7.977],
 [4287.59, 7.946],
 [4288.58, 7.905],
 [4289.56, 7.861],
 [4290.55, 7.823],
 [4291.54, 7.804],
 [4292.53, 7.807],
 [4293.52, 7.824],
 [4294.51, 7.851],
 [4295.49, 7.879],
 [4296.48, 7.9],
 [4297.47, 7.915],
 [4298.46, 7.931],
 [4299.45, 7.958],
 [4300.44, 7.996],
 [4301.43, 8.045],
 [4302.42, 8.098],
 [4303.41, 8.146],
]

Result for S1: 8.05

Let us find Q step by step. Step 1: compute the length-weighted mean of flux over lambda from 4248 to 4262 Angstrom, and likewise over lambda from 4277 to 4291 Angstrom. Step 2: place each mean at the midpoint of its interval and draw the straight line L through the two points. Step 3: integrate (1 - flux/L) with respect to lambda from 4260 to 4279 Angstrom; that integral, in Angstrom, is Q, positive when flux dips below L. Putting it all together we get -0.5 Angstrom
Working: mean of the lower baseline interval 7.98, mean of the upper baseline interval 8.05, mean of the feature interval 8.22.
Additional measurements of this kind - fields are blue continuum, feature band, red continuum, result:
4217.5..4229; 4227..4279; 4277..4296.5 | -0.7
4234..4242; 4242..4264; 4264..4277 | 0.2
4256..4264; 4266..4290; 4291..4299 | -0.5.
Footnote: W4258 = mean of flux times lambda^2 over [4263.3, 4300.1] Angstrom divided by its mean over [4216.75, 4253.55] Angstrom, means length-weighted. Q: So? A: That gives 1.0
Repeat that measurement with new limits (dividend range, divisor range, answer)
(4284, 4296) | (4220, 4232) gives 1.02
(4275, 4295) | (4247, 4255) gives 1.03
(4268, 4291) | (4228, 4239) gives 1.03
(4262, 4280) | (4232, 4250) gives 1.04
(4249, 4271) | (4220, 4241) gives 1.02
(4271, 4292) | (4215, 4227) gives 1.03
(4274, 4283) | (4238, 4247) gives 1.04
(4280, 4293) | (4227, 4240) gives 1.01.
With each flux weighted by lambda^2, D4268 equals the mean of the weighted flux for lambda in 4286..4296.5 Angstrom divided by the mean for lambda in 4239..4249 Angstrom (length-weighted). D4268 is 1.00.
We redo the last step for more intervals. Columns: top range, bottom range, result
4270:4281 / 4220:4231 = 1.06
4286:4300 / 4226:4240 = 1.01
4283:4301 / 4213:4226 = 1.01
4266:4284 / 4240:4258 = 1.04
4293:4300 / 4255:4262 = 1.00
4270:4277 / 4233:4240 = 1.04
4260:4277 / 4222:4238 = 1.04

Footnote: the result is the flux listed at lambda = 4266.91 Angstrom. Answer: 8.313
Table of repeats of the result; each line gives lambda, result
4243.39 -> 8.112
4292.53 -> 7.807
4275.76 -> 8.226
